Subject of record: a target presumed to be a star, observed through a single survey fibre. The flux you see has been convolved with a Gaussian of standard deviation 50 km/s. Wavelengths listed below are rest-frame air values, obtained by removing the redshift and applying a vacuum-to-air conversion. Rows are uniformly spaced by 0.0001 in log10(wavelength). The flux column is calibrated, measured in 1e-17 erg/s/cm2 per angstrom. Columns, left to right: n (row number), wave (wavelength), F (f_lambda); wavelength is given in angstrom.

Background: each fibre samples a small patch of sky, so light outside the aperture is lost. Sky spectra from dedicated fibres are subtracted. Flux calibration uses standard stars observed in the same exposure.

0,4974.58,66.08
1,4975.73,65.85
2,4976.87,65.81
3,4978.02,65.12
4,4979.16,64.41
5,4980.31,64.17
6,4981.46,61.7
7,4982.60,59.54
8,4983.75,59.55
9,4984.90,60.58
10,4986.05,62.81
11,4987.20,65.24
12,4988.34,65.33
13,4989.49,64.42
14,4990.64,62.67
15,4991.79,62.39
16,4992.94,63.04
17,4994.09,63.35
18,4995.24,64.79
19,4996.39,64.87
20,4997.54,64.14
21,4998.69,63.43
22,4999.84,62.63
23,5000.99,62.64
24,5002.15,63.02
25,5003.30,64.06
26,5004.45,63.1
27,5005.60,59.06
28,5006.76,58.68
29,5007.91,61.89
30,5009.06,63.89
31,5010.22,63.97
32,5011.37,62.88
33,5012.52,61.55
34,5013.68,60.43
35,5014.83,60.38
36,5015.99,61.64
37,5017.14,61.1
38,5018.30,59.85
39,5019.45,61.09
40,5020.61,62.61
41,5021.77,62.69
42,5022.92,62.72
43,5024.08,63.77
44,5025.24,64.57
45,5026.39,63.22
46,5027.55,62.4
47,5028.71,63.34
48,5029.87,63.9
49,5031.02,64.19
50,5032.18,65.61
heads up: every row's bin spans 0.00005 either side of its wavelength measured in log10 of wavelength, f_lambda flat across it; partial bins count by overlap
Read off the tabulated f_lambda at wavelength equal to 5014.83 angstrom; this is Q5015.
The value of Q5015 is 60.38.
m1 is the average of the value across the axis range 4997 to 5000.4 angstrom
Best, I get 63.4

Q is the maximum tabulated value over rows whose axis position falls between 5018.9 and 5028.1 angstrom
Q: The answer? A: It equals 64.57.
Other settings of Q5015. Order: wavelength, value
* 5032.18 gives 65.61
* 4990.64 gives 62.67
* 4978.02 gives 65.12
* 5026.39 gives 63.22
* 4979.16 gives 64.41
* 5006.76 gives 58.68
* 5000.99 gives 62.64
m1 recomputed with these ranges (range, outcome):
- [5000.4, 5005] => 63.2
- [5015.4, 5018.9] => 60.9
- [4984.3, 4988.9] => 63.5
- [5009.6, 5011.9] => 63.4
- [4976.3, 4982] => 64.2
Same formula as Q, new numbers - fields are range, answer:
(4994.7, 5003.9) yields 64.87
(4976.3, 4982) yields 65.81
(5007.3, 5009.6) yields 63.89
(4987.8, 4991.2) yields 65.33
